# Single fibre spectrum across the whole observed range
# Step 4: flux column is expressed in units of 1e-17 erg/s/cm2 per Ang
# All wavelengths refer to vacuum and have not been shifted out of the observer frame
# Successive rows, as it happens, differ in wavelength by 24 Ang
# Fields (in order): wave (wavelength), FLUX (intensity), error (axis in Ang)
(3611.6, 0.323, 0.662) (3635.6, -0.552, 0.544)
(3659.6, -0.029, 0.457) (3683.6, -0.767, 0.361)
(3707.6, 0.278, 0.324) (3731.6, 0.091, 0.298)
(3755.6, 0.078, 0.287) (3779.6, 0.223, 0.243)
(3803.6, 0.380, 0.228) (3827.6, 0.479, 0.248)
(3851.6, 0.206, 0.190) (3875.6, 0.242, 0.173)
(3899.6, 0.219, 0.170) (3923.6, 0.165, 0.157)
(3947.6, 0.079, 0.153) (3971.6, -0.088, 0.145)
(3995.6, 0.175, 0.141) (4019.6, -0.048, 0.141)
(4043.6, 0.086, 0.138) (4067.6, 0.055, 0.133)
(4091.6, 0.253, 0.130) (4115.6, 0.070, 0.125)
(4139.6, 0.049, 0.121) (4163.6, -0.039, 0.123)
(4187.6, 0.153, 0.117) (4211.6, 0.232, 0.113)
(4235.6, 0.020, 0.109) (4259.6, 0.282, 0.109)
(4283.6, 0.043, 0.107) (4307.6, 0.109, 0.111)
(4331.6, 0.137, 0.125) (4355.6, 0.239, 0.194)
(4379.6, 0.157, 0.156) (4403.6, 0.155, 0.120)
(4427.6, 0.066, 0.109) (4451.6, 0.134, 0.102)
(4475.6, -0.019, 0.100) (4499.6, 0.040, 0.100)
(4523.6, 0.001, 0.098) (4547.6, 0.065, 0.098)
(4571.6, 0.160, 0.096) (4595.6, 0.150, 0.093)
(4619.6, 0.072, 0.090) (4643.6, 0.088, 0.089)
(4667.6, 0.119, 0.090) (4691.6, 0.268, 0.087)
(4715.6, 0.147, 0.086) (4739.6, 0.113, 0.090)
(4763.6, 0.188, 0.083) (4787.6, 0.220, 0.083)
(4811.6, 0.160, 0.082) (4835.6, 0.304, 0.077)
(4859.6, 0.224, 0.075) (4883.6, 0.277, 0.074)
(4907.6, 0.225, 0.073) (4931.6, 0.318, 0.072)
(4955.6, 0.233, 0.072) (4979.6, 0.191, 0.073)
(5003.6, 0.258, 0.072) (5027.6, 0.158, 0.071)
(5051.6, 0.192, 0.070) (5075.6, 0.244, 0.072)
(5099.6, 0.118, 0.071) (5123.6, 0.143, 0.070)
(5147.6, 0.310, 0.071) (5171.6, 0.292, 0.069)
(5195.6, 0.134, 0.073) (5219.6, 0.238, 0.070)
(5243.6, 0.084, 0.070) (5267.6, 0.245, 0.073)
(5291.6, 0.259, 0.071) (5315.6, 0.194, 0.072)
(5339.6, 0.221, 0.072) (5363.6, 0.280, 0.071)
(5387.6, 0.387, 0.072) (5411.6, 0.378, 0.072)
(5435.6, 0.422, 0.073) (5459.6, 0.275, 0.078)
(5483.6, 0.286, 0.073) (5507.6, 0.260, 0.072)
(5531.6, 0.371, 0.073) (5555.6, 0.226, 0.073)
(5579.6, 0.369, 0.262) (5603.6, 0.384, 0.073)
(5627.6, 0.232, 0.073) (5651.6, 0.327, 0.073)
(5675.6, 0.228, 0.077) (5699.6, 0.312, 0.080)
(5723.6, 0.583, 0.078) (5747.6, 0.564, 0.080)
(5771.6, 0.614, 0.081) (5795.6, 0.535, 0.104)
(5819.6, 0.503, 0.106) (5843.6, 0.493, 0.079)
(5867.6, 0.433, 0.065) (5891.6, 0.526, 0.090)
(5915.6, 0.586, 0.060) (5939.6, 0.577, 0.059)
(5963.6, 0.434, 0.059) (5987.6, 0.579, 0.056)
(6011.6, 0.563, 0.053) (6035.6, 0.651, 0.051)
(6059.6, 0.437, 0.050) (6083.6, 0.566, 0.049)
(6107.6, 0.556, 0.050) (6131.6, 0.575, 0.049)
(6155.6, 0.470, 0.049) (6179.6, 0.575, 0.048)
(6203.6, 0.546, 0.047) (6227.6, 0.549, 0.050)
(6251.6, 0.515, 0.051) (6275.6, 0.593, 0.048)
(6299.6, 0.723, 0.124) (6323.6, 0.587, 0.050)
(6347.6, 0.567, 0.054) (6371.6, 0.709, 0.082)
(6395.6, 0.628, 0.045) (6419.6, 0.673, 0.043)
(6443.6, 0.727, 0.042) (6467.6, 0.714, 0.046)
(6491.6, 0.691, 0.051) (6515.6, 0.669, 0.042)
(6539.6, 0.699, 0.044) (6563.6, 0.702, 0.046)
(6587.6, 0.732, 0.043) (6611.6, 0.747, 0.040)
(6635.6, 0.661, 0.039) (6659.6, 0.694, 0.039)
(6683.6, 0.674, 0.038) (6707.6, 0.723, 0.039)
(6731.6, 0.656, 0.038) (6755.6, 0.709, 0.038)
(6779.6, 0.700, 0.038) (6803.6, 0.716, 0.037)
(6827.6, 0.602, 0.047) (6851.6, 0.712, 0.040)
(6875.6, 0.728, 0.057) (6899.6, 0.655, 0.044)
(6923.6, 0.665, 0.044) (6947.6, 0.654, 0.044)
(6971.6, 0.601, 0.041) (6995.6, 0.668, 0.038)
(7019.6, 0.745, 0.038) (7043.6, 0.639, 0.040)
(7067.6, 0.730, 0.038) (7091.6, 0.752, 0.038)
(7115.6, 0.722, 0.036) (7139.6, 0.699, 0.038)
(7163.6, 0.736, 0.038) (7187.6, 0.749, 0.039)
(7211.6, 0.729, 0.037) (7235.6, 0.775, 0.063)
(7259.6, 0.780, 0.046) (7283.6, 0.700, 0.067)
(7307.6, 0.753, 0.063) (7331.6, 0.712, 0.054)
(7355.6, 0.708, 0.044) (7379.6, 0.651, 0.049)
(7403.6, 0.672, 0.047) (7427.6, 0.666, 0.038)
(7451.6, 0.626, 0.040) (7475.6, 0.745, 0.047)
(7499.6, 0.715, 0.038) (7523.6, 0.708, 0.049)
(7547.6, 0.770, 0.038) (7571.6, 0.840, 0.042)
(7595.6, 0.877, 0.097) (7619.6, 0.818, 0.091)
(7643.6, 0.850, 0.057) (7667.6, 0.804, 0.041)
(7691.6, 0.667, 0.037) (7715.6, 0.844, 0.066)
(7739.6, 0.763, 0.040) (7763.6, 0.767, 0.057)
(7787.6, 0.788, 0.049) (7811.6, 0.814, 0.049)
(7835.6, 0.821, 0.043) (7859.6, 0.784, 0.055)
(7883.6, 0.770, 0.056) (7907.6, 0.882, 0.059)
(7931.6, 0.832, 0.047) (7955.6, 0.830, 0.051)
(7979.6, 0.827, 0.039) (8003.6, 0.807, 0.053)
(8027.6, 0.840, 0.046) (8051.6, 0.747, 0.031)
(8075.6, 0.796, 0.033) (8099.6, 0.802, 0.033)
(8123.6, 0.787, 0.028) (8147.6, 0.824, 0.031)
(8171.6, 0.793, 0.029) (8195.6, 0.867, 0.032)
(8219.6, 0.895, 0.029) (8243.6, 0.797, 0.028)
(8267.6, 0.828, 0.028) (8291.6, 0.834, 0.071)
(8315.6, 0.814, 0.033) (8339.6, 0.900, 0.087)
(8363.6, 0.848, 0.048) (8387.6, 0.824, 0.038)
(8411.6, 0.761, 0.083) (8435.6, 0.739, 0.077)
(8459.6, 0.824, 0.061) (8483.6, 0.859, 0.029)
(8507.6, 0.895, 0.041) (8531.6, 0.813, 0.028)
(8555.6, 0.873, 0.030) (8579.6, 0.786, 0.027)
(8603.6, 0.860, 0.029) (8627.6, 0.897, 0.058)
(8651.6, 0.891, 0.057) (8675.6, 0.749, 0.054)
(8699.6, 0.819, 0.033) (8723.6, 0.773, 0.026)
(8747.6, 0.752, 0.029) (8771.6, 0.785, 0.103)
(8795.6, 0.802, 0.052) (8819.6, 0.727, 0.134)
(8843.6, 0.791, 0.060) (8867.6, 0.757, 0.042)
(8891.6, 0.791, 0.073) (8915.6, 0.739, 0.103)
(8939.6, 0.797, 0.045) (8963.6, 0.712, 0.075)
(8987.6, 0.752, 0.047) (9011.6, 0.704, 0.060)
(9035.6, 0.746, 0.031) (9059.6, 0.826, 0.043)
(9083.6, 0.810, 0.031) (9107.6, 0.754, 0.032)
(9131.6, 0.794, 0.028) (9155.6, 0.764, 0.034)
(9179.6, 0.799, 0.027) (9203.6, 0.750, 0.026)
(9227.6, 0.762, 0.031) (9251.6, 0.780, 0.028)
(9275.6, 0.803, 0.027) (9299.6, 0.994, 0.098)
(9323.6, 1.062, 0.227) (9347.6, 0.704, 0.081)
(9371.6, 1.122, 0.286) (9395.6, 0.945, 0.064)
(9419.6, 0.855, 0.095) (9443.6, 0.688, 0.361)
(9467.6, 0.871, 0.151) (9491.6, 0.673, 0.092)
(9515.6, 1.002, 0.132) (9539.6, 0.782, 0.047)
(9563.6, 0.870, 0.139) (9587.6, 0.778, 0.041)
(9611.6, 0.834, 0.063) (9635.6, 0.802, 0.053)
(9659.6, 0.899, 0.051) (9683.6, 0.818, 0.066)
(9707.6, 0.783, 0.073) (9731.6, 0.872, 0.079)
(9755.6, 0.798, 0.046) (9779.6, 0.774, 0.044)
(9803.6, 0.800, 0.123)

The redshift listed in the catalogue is 0.433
